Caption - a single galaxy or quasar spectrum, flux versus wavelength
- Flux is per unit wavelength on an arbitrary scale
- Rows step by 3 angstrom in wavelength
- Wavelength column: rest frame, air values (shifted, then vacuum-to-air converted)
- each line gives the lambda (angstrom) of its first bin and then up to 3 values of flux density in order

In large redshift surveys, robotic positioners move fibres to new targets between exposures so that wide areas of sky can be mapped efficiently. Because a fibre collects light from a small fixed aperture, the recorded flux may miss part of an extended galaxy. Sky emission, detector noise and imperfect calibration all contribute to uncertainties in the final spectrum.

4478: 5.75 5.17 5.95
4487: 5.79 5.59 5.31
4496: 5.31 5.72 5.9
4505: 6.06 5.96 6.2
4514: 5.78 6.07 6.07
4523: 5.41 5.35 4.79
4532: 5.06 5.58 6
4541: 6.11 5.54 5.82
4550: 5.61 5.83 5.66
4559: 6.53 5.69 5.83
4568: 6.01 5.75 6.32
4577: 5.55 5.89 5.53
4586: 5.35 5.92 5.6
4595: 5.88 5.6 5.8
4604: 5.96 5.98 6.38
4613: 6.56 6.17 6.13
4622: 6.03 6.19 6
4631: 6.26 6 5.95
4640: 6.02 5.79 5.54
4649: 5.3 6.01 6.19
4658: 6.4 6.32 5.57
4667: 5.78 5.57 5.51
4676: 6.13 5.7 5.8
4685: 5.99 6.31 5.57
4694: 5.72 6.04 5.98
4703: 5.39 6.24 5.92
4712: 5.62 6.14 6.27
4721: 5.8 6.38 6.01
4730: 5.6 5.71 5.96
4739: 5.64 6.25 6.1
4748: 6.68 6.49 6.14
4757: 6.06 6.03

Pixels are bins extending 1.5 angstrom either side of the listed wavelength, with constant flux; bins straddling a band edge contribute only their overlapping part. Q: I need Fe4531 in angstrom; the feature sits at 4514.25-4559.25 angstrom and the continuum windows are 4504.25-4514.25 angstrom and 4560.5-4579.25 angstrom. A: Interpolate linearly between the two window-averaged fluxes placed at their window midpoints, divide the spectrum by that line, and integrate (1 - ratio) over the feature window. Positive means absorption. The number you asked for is 2.07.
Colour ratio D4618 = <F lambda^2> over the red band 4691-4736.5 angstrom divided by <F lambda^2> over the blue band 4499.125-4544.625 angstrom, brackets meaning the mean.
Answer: 1.12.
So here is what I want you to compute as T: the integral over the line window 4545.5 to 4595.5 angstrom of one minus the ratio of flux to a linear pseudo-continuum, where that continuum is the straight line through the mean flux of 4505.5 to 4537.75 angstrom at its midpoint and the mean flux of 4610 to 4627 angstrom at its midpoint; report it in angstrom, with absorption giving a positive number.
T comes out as 1.1 angstrom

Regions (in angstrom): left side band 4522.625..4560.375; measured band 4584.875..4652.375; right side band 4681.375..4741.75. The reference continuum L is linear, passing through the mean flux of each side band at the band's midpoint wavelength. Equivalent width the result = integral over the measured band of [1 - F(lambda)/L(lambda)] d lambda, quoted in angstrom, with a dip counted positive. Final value -2.0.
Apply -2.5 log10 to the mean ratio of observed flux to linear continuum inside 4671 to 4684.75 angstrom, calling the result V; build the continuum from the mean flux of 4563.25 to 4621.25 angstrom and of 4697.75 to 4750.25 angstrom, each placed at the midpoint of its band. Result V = 0.03 mag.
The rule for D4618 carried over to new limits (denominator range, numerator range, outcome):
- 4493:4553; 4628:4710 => 1.10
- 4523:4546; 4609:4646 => 1.16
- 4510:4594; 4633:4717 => 1.08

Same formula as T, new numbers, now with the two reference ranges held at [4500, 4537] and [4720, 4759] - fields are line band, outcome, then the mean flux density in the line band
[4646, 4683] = 0.6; 5.84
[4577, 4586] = 0.3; 5.62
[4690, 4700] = 0.3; 5.82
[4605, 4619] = -0.9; 6.25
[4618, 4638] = -0.7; 6.08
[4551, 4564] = -0.3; 5.91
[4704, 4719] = 0.0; 6.01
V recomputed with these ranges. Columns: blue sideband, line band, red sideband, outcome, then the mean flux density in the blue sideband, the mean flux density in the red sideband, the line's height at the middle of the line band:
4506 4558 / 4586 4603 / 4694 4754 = 0.014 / 5.71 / 6.01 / 5.81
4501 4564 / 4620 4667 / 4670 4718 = -0.024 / 5.76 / 5.87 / 5.84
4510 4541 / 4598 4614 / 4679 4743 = -0.057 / 5.65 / 5.91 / 5.76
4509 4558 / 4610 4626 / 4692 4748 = -0.077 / 5.69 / 5.95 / 5.81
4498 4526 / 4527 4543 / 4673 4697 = 0.072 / 5.88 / 5.87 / 5.88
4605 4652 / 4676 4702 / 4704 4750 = 0.023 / 6.02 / 6.02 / 6.02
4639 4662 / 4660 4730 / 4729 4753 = 0.019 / 5.94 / 6.06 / 6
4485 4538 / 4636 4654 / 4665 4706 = 0.001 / 5.66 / 5.82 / 5.78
